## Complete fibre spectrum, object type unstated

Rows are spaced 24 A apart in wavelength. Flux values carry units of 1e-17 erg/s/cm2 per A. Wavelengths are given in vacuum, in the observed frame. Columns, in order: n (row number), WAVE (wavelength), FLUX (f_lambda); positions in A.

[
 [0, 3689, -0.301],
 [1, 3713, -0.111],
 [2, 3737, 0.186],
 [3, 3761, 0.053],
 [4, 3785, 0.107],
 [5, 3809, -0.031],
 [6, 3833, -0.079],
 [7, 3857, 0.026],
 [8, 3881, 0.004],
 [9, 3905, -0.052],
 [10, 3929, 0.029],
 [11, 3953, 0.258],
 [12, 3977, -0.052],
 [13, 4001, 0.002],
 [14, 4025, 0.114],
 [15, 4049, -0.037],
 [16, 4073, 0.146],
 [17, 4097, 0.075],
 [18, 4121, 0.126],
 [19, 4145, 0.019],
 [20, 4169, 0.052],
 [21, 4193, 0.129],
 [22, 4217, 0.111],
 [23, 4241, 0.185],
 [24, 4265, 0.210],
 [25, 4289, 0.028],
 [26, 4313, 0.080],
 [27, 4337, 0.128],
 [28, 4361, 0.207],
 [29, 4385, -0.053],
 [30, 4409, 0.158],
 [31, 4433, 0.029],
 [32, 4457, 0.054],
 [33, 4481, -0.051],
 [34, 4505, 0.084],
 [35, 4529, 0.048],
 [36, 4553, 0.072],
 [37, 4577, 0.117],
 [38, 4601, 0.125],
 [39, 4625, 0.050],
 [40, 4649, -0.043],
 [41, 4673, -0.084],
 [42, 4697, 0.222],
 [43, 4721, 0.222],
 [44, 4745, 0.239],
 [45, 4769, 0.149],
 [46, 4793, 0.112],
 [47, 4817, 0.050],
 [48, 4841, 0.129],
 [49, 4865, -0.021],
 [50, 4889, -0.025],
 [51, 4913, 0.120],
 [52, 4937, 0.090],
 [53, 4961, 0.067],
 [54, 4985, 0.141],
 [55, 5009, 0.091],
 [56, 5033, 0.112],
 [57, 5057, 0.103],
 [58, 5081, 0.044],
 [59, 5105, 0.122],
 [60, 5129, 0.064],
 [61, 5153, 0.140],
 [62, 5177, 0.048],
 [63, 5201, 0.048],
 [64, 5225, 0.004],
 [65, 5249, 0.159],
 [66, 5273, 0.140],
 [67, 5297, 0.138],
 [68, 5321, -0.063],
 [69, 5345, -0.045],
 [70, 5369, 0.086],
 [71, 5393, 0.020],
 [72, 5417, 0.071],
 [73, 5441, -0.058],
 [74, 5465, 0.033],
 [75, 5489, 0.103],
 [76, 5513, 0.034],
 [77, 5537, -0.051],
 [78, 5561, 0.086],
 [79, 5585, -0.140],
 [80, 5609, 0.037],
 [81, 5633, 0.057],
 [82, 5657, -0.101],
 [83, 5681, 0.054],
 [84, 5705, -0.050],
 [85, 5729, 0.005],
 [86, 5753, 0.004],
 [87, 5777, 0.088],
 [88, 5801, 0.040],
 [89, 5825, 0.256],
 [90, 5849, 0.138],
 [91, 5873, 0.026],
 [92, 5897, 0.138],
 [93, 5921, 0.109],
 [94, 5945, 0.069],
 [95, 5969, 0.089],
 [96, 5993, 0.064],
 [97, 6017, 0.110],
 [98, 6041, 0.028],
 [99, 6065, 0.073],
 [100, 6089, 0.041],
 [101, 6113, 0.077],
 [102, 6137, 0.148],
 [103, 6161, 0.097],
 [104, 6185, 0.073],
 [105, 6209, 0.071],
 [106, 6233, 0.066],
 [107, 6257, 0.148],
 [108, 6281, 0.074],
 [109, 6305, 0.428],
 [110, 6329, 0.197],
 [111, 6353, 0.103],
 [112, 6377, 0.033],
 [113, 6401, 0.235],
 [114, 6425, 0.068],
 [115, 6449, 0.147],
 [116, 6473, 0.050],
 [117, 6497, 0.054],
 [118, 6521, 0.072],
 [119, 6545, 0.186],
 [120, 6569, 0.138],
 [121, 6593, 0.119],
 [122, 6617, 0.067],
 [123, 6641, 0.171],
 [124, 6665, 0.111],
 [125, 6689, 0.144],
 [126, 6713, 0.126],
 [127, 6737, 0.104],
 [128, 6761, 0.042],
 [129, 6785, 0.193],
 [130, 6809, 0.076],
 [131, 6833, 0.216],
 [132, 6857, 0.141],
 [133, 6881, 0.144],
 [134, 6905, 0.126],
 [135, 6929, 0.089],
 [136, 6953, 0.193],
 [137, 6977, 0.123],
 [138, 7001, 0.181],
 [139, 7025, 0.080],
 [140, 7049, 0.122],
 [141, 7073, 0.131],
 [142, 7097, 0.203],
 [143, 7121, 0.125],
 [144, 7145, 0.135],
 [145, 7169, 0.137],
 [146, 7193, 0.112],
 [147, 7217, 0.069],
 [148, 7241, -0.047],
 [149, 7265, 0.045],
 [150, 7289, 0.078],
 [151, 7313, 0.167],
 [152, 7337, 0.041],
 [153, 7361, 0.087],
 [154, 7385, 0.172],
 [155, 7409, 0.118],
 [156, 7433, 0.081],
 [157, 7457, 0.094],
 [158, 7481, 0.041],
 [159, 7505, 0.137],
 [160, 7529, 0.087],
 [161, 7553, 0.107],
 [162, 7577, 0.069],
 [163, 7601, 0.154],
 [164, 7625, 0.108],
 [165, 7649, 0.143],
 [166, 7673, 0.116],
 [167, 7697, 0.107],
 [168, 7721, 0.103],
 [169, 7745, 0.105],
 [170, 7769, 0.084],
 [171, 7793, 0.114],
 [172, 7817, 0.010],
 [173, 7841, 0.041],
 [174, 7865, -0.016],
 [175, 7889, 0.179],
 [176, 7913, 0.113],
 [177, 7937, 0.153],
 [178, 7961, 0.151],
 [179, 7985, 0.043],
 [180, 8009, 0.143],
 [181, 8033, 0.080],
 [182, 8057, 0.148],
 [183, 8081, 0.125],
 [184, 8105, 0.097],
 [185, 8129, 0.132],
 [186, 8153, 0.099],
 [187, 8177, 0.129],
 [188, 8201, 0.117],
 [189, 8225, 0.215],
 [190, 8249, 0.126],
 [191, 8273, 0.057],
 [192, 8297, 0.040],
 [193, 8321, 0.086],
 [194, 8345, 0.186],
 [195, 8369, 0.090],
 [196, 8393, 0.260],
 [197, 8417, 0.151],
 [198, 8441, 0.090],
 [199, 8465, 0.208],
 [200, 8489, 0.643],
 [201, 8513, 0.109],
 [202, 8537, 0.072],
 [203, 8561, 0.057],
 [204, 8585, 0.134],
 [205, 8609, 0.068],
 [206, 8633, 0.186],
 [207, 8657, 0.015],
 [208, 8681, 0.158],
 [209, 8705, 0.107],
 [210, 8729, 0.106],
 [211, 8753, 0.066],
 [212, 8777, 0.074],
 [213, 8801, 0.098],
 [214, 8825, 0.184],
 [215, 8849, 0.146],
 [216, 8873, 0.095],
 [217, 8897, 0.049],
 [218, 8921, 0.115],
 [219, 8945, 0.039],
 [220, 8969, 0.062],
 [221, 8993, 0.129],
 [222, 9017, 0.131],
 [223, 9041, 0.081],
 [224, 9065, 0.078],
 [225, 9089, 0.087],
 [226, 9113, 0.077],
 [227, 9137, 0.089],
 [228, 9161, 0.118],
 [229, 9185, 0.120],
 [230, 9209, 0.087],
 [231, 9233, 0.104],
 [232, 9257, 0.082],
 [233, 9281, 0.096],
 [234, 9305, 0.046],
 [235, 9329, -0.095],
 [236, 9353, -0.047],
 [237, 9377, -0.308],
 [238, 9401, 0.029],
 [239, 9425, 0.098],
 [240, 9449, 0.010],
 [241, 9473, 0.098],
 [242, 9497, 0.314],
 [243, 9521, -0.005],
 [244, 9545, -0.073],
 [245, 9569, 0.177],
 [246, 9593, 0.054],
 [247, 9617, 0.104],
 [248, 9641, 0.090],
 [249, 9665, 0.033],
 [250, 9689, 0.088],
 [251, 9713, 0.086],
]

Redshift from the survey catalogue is 0.69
